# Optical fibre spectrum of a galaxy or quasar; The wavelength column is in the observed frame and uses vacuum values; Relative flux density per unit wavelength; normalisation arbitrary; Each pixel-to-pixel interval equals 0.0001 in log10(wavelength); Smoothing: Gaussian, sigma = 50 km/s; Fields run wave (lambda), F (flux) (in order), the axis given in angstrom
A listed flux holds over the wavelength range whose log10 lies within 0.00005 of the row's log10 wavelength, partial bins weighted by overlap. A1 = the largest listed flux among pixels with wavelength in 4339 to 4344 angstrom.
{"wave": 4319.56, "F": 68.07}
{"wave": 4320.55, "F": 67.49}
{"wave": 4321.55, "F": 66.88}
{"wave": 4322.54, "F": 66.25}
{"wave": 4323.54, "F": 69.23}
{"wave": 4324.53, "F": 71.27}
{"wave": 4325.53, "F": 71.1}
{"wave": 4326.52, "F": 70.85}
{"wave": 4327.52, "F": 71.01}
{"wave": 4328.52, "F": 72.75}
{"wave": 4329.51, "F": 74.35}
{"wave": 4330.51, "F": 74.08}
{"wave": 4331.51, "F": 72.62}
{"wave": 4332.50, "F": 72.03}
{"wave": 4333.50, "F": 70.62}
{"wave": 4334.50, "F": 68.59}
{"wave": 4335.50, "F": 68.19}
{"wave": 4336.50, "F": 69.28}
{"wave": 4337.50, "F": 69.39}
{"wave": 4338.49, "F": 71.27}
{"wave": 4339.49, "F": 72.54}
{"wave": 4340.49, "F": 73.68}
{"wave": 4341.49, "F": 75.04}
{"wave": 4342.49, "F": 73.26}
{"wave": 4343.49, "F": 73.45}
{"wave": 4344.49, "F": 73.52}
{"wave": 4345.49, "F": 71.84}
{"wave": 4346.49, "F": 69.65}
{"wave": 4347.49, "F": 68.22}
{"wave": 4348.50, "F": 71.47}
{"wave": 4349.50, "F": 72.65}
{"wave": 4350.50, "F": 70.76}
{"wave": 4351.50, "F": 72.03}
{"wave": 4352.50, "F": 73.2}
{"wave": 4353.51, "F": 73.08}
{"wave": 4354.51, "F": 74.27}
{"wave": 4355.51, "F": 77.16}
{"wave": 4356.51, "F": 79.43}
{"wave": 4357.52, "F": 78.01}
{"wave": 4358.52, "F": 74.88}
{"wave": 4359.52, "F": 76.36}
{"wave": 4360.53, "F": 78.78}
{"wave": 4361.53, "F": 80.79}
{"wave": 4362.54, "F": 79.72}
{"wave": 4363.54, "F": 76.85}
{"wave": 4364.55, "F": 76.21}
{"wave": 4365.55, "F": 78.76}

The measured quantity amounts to 75.04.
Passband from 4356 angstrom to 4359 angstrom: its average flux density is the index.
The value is 77.4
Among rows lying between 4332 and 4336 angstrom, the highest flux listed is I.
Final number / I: 72.03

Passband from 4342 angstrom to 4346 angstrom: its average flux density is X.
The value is 73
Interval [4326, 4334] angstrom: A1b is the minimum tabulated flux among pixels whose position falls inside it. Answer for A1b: 70.62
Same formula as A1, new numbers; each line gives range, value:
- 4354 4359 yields 79.43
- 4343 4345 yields 73.52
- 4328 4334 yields 74.35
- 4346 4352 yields 72.65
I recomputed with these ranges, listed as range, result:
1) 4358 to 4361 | 78.78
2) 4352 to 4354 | 73.2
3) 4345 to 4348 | 71.84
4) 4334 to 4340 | 72.54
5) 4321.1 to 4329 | 72.75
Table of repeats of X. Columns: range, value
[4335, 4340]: 70.2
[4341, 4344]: 73.9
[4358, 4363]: 78.1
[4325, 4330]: 72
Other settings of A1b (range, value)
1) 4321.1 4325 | 66.25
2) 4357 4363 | 74.88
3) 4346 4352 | 68.22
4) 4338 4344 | 71.27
